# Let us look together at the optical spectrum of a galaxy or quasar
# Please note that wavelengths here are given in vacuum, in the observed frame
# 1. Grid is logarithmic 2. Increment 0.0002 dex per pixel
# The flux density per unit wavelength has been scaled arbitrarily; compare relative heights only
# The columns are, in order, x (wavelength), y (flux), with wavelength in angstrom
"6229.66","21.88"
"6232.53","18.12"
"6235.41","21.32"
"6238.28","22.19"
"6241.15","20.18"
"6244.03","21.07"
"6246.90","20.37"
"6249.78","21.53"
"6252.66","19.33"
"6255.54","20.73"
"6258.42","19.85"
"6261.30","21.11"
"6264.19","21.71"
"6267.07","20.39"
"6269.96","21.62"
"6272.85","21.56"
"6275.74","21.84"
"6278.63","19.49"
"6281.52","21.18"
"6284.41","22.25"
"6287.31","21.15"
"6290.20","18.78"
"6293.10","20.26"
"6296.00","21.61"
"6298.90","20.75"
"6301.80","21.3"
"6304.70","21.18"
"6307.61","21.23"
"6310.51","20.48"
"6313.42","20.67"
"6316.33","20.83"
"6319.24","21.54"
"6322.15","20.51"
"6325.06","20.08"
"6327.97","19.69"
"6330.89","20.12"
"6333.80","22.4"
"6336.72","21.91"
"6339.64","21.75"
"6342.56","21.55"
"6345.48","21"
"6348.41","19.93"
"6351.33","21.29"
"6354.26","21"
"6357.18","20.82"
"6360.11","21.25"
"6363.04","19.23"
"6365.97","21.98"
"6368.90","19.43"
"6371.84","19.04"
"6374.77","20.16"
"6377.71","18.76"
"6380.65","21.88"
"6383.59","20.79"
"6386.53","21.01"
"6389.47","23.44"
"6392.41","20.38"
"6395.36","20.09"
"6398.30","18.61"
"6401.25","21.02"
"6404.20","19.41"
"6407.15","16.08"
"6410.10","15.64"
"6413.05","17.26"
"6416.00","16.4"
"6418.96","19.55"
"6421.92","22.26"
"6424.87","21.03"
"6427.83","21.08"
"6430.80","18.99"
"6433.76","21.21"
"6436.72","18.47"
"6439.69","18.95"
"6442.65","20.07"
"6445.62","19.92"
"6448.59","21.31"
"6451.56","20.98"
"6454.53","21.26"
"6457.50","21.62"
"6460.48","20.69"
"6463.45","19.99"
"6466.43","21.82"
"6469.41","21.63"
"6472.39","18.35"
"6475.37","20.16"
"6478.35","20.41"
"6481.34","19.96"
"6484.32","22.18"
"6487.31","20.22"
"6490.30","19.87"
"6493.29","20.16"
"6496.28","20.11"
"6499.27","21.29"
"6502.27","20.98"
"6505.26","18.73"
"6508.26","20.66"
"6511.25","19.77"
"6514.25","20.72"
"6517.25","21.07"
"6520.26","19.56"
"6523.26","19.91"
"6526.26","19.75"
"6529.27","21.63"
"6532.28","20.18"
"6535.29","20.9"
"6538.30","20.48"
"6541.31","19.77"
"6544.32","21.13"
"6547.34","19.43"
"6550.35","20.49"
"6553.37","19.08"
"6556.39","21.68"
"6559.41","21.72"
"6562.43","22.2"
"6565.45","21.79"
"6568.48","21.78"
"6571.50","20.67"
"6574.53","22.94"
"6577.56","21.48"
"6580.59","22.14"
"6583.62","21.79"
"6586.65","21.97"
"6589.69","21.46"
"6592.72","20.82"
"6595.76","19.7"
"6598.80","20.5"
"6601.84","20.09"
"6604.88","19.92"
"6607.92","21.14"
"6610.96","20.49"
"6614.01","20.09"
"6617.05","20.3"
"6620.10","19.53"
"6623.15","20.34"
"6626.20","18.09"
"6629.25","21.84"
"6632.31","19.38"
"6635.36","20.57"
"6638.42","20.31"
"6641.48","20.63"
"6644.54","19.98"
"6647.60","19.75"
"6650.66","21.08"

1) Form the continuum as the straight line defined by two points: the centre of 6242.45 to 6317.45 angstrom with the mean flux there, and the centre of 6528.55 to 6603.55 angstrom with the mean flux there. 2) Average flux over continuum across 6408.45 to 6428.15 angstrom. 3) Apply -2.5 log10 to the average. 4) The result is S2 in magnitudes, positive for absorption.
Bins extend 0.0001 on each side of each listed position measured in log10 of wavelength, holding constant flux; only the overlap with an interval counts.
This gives 0.11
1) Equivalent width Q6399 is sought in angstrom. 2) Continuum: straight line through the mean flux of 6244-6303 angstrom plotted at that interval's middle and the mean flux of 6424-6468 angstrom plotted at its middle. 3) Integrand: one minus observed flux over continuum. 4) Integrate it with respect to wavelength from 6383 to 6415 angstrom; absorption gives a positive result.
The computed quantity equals 1.93 angstrom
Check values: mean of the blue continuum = 20.8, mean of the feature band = 19.4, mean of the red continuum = 20.5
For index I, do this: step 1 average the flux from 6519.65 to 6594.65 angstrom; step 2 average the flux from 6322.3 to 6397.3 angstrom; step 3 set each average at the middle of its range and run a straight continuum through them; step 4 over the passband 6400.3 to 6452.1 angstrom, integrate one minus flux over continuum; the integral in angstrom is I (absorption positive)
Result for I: 3.60 angstrom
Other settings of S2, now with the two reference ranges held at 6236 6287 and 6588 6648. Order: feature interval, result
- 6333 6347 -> -0.04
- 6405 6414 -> 0.24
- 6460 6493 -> 0.00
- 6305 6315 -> 0.00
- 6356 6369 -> 0.01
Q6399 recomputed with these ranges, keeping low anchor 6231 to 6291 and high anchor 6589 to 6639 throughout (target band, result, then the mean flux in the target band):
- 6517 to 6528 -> 0.2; 20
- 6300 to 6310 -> -0.2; 21.2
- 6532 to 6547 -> -0.1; 20.4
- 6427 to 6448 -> 0.7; 19.8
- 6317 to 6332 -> 0.2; 20.4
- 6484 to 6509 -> 0.1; 20.4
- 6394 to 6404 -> 0.4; 19.8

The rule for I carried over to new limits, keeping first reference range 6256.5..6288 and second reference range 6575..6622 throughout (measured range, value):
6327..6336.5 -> 0.0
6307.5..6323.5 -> 0.2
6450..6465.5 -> 0.0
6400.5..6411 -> 1.5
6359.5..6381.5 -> 0.9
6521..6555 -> 1.0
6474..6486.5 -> 0.2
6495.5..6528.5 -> 1.0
